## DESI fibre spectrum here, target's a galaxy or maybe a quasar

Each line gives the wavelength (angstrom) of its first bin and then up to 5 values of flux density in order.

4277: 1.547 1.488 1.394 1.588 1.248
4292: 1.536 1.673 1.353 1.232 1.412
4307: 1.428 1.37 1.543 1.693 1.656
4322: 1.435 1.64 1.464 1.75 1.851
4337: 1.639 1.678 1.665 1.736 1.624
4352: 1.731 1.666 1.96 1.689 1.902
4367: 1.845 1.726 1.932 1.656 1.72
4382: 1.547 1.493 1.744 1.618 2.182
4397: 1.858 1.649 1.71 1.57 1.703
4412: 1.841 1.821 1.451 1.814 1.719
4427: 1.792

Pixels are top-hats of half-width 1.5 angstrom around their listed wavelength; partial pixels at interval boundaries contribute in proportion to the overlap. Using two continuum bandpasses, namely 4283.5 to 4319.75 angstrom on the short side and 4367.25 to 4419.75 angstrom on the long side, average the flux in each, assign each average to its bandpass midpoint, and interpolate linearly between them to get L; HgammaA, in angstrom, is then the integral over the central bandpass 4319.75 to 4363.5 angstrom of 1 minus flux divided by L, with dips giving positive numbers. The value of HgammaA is -2.9 angstrom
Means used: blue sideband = 1.47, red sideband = 1.72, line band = 1.69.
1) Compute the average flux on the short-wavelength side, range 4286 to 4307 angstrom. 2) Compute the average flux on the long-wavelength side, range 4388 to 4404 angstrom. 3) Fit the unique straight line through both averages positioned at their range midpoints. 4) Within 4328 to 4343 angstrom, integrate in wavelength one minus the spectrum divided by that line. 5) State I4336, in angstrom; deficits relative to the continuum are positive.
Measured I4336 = -1.2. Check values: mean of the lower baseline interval 1.42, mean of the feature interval 1.7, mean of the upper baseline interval 1.8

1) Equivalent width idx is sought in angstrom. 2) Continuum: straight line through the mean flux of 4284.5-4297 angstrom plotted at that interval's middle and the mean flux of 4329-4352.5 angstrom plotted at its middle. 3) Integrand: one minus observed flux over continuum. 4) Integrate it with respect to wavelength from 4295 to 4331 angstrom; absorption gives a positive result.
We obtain 2.2 angstrom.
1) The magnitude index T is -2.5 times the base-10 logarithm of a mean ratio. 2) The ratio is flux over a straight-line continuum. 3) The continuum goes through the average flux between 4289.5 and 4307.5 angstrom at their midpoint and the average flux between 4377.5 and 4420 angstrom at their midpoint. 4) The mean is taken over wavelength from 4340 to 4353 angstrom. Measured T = -0.08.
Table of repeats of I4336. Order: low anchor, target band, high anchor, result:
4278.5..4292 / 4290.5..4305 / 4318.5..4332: 0.4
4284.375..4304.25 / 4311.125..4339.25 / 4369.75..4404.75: -1.7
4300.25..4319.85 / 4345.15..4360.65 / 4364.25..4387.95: -1.0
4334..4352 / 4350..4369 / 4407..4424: -1.1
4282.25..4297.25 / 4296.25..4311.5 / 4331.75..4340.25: 1.9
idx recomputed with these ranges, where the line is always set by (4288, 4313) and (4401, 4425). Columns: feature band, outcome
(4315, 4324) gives -0.8 angstrom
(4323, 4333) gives -0.9 angstrom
